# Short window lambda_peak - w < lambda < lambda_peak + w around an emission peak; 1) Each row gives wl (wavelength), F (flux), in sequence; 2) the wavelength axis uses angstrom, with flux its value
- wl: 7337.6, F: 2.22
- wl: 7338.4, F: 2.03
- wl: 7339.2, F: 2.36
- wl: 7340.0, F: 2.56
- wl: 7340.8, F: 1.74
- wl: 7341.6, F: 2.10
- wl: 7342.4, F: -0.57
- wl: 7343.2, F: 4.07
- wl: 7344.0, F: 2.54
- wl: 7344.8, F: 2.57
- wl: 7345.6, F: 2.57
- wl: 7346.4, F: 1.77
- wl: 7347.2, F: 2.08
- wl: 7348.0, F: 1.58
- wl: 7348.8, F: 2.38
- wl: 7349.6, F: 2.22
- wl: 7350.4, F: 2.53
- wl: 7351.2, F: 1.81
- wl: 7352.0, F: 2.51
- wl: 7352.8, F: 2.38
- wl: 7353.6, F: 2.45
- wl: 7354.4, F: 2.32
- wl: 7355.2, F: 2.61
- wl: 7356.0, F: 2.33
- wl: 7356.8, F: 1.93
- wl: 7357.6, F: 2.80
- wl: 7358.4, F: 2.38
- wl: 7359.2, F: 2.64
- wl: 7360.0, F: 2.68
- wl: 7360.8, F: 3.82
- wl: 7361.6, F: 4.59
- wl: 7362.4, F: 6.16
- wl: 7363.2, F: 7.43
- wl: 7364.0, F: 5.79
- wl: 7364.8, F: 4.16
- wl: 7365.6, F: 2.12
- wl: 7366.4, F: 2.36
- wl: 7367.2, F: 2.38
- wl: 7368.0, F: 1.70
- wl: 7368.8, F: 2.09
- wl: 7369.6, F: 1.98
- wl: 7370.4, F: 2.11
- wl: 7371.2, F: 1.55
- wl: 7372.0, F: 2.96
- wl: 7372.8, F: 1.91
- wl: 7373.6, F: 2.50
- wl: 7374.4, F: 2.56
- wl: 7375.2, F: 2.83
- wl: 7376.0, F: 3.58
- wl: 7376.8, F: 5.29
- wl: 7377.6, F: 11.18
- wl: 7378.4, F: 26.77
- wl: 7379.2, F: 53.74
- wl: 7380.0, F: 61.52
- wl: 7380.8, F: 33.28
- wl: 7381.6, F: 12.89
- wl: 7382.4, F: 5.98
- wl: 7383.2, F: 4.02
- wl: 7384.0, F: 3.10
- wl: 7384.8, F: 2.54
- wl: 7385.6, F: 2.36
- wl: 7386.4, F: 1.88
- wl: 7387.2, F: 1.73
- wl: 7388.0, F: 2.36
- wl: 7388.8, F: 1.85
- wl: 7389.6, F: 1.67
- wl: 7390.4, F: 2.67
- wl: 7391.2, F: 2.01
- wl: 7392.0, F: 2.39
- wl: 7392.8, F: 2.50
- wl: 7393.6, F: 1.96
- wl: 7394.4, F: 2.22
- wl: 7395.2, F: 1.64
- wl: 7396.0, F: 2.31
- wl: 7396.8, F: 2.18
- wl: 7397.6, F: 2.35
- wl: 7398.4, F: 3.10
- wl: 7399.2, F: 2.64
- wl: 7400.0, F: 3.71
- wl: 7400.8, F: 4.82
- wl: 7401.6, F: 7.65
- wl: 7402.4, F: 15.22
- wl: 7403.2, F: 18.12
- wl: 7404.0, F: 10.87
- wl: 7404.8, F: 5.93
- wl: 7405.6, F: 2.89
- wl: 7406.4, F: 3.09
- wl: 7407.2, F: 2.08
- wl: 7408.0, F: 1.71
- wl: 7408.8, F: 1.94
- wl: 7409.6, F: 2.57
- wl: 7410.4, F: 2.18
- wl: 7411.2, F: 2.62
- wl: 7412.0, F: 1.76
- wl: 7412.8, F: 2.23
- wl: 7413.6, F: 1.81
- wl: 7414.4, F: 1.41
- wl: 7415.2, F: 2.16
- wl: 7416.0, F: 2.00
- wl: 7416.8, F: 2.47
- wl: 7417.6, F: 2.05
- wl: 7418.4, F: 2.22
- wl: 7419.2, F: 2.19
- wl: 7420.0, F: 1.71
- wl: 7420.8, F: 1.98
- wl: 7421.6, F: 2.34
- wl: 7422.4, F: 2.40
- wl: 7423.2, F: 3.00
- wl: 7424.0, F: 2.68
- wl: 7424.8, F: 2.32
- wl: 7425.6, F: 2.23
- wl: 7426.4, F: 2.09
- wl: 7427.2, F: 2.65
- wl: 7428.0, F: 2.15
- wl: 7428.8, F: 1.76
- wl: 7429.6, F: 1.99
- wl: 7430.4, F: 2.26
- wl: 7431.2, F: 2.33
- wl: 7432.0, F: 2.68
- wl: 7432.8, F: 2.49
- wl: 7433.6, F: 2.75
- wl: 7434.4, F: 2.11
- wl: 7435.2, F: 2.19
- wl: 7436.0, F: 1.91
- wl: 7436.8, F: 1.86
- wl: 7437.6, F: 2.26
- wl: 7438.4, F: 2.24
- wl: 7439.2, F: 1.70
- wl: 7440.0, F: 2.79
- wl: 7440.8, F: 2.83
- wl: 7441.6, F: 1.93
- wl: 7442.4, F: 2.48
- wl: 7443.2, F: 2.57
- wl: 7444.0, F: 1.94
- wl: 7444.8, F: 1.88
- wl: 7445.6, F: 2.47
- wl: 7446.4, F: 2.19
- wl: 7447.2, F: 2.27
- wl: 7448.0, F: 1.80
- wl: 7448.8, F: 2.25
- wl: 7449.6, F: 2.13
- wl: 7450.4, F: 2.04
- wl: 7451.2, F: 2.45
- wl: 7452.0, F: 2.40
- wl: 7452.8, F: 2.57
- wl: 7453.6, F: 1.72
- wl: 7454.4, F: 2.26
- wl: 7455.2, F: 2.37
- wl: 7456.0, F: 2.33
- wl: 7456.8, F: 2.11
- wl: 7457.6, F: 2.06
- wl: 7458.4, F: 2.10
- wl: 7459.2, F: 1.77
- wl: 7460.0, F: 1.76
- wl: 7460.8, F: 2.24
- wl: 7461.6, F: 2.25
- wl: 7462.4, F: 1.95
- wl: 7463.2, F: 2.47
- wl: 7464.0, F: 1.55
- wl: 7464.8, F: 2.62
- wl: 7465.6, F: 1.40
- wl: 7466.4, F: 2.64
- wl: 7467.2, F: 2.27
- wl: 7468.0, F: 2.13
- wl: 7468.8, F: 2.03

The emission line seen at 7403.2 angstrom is [N II]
